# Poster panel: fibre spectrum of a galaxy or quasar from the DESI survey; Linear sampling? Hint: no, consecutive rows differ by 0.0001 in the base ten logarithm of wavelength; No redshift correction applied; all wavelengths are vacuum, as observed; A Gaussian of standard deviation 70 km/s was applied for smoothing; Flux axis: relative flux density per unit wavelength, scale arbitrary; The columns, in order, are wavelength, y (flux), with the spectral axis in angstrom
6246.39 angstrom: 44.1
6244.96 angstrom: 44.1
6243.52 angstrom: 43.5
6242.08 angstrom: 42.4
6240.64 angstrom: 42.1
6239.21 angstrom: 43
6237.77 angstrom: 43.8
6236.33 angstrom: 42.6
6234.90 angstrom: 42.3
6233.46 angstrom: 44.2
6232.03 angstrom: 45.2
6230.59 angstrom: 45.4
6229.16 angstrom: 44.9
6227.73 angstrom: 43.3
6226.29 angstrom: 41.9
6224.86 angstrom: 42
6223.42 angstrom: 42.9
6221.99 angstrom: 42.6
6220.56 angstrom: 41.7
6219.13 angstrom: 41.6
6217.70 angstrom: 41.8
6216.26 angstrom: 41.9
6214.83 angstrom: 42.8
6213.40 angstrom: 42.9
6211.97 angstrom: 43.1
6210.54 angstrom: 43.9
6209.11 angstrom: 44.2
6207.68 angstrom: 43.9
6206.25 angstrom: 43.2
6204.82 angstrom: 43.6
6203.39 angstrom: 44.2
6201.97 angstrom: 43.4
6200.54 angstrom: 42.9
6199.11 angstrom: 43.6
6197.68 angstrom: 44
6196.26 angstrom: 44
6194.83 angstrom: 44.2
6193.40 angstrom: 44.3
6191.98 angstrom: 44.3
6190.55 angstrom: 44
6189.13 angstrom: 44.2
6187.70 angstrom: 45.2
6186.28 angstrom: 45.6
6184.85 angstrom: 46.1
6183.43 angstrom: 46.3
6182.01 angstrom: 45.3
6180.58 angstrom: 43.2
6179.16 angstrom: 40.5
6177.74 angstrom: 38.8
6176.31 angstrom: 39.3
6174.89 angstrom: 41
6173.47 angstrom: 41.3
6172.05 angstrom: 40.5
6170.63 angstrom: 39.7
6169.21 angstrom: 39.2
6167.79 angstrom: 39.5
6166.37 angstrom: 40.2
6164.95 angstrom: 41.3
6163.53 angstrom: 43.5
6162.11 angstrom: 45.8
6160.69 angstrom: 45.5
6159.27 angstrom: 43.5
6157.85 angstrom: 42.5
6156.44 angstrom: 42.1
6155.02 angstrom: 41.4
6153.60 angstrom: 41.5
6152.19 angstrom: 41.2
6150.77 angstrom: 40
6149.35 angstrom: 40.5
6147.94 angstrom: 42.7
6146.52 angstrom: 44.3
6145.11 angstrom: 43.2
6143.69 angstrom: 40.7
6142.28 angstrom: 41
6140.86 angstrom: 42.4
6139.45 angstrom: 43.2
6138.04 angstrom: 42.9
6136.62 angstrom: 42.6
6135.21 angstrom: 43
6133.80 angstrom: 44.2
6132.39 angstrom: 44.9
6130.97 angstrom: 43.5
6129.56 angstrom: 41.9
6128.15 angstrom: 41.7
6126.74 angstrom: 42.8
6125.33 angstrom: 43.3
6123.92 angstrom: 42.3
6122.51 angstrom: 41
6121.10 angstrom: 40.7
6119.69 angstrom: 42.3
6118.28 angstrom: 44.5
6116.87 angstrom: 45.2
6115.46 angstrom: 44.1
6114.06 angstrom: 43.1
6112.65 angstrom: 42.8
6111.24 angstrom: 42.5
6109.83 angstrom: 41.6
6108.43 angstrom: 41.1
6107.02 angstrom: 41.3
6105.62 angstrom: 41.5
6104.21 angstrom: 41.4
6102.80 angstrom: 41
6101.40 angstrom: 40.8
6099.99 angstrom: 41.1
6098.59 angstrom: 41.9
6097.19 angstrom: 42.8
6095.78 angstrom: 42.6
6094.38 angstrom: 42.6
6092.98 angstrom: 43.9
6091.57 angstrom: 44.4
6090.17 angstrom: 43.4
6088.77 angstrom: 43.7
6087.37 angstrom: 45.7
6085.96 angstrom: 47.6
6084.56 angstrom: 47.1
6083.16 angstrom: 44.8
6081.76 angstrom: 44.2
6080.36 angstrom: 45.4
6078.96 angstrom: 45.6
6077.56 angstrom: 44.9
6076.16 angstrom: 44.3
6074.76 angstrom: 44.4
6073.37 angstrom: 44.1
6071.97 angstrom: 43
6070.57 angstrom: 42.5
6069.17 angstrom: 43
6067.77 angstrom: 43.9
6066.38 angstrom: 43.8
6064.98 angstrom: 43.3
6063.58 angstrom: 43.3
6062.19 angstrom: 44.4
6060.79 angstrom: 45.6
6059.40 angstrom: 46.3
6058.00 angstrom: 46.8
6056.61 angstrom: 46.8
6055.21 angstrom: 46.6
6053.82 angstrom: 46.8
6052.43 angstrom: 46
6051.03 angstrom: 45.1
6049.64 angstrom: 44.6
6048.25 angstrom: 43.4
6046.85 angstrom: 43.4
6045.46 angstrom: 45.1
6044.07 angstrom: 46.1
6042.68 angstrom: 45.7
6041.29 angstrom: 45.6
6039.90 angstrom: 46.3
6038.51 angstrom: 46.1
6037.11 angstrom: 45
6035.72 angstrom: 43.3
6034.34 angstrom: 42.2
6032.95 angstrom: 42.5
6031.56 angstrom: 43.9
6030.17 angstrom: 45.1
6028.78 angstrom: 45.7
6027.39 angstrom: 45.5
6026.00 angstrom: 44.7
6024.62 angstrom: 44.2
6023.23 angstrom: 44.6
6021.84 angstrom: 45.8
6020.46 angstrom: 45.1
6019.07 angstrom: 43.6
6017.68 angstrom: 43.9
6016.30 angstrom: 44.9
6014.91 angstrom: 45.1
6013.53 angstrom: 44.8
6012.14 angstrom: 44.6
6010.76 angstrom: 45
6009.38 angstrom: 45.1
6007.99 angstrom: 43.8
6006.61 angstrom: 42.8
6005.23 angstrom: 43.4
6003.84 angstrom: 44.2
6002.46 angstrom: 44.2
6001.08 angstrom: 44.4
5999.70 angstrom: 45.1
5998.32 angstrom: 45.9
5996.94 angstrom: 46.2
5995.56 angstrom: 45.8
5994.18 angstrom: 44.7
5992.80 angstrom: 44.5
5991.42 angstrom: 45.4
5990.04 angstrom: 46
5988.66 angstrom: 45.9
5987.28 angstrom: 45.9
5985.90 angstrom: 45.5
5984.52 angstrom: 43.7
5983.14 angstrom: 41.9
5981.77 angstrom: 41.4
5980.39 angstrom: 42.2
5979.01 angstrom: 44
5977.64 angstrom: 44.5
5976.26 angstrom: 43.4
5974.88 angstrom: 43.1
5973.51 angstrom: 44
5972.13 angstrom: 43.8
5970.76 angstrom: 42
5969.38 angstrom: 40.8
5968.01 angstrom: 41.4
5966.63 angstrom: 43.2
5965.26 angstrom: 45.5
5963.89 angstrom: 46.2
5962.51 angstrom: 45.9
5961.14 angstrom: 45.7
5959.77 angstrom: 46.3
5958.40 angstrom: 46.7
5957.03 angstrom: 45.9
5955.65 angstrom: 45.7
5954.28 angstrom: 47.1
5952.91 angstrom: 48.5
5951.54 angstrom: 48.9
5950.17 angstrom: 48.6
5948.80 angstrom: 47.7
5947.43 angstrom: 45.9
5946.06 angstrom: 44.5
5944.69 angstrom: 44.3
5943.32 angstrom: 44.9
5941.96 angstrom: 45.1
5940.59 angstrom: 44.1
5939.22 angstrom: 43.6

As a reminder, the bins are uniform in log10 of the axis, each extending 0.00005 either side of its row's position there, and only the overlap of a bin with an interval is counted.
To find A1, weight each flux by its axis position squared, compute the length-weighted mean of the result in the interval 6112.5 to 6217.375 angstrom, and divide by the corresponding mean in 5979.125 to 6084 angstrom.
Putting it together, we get 1.00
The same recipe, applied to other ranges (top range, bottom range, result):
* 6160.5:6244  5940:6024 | 1.03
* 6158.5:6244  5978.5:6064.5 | 1.02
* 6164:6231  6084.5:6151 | 1.03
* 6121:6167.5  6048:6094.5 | 0.97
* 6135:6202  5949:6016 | 1.01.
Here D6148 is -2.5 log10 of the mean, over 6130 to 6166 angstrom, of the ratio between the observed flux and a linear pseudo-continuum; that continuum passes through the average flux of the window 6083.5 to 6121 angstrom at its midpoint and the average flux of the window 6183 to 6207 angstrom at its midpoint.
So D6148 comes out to 0.025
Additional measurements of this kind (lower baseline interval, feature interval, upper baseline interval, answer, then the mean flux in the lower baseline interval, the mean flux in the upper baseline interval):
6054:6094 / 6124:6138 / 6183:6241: 0.03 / 44.8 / 43.6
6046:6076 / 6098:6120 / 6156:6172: 0.03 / 44.6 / 42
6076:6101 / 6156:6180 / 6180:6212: 0.07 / 44.2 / 44.2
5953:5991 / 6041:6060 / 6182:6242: -0.03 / 44.4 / 43.6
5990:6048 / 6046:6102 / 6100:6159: -0.02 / 44.7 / 42.3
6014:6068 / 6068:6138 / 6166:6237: 0.02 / 44.9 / 43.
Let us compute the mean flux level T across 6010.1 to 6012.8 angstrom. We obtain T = 44.9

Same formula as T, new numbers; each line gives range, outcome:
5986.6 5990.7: 45.9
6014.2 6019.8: 44.4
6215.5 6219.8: 41.7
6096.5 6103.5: 41.6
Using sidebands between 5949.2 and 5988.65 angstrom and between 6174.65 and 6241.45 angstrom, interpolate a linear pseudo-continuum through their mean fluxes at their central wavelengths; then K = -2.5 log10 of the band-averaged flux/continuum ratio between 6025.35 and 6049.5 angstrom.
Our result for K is -0.01 mag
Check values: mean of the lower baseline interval 44.7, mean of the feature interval 44.7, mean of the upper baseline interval 43.3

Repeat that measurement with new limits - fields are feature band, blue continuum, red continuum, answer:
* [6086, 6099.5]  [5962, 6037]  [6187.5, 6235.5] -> 0.01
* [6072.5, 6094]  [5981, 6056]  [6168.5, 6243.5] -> -0.02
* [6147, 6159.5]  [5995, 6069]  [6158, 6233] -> 0.05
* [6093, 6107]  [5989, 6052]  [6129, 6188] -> 0.04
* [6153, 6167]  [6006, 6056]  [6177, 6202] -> 0.03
